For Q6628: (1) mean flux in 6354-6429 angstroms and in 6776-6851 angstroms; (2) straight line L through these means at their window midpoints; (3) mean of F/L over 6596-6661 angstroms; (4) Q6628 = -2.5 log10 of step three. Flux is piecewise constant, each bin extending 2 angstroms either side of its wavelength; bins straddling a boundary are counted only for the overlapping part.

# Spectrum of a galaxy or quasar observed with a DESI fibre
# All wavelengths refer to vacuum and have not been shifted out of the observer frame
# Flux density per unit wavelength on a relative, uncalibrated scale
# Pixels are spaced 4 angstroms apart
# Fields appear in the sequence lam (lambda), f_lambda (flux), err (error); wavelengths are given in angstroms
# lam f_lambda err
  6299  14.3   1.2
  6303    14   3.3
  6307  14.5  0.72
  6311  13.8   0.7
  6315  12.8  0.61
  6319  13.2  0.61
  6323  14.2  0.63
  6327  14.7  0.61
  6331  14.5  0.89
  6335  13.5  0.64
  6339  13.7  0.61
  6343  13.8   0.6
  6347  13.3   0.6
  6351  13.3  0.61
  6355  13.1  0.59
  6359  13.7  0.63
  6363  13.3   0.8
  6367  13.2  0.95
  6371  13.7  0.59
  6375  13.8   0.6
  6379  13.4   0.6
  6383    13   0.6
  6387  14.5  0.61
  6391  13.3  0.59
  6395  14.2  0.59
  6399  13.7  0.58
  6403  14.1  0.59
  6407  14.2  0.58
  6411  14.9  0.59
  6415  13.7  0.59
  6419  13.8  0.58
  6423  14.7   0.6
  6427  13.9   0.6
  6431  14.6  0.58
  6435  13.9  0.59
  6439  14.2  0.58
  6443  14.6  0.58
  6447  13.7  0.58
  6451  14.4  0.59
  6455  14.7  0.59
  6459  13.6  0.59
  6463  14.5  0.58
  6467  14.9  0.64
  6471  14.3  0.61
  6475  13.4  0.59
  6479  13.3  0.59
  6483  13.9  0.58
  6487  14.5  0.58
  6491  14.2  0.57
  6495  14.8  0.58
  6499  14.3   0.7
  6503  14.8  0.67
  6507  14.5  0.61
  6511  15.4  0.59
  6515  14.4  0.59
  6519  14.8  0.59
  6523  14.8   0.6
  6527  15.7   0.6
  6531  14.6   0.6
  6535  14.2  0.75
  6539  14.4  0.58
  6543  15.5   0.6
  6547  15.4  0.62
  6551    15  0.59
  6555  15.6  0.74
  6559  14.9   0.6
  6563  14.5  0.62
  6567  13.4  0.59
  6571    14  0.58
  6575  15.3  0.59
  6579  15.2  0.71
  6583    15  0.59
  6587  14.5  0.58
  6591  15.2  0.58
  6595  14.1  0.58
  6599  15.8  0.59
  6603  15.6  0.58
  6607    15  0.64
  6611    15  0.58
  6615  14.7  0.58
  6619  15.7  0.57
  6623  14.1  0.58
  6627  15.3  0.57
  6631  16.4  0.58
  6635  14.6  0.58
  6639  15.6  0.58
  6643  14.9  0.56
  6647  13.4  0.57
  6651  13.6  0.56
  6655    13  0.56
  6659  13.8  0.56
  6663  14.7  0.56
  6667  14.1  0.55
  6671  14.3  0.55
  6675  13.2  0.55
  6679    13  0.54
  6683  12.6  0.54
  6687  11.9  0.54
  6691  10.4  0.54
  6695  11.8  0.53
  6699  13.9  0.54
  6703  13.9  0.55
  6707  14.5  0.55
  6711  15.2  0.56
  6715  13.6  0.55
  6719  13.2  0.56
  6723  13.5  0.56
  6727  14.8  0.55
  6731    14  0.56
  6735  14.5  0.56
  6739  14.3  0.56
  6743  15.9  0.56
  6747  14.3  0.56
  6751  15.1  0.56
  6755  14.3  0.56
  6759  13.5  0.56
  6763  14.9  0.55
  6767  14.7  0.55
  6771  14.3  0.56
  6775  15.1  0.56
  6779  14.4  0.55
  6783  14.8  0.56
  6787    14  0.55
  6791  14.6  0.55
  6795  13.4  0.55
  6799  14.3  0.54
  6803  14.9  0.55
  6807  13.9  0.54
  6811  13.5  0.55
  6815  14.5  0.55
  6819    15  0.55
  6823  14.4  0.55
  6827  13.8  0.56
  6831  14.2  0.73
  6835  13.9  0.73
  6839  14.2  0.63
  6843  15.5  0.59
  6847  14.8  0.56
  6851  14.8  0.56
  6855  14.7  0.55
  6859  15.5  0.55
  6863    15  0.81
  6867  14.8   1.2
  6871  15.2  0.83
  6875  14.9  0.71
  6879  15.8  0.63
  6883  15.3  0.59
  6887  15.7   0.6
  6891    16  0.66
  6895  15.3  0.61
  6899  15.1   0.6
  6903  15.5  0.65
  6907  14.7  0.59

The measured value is -0.05 mag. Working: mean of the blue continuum 13.8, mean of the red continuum 14.4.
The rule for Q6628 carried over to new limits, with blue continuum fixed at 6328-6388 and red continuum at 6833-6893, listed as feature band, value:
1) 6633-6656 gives 0.015 mag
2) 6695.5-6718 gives 0.046 mag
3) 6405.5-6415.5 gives -0.047 mag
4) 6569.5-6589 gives -0.043 mag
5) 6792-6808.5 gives 0.054 mag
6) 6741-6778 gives 0.007 mag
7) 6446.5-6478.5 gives -0.021 mag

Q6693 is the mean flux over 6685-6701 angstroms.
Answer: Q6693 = 12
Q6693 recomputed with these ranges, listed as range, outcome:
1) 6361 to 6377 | 13.5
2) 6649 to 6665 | 13.8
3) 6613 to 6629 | 14.9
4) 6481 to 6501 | 14.3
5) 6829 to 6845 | 14.4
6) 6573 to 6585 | 15.2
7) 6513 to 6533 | 14.9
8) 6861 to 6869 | 14.9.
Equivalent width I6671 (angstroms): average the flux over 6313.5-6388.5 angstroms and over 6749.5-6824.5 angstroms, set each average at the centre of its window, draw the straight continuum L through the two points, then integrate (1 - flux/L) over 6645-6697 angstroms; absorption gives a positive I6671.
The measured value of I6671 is 4.1 angstroms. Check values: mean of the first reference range 13.6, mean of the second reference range 14.4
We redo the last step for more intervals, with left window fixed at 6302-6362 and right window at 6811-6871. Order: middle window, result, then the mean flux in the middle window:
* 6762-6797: 0.2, 14.5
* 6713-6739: 0.8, 14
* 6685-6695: 2.1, 11.3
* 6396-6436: -0.8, 14.2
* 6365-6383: 0.4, 13.5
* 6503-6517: -0.7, 14.8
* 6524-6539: -0.7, 14.8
